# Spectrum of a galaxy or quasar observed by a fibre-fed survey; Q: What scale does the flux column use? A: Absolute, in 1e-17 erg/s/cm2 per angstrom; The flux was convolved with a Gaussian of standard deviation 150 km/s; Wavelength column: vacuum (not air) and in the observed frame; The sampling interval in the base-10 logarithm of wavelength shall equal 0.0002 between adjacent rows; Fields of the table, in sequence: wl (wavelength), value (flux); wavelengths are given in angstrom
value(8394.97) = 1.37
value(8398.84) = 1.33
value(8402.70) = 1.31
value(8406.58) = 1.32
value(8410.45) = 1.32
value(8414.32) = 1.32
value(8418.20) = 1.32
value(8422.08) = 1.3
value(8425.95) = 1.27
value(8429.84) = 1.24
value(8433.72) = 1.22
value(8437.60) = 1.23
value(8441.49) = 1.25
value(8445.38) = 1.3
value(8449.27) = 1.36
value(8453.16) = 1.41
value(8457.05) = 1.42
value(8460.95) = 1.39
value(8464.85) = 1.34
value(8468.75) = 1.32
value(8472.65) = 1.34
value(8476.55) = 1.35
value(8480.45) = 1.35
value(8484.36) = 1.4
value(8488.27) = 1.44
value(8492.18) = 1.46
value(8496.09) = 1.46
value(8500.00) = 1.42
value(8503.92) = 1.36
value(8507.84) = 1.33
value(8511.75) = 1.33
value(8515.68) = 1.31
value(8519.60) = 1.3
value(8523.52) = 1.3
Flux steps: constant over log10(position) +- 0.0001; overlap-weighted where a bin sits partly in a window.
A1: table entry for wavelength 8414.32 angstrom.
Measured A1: 1.32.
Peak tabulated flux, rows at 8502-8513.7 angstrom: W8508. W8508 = 1.36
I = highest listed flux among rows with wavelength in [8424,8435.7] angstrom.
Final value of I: 1.27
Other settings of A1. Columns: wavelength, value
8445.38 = 1.3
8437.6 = 1.23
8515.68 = 1.31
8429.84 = 1.24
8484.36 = 1.4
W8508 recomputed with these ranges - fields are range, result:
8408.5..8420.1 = 1.32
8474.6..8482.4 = 1.35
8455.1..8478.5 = 1.42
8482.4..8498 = 1.46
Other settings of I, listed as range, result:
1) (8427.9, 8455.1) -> 1.41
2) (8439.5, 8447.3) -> 1.3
